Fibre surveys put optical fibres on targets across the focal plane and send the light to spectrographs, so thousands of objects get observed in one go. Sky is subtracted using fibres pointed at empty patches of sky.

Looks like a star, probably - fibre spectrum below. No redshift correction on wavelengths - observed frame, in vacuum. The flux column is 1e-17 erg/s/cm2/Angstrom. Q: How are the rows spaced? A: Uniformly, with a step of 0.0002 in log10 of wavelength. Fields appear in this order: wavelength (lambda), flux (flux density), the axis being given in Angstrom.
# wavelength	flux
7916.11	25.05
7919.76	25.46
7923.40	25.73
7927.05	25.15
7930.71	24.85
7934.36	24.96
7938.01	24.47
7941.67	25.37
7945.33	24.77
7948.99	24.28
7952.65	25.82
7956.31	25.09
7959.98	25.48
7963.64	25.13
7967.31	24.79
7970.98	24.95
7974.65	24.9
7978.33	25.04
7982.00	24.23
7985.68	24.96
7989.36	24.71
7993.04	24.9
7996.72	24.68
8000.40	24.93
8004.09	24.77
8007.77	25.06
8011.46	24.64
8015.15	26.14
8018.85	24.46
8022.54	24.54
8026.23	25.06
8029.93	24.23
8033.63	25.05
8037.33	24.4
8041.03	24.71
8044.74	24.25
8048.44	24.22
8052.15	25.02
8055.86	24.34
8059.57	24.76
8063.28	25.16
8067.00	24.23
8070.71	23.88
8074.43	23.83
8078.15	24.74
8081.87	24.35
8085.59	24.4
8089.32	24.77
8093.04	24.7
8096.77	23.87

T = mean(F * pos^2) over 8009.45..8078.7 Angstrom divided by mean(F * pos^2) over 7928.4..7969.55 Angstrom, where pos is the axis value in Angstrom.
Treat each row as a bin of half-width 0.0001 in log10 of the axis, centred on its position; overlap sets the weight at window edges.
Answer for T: 1.01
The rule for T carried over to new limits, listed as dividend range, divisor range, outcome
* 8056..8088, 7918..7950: 1.01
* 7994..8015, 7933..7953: 1.02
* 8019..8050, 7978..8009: 1.00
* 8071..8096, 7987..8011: 1.00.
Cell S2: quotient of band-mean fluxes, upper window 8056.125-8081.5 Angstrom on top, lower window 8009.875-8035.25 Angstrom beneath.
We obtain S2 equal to 0.98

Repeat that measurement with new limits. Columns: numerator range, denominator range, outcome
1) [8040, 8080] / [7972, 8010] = 0.99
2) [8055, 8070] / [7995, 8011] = 0.99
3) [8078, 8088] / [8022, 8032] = 0.99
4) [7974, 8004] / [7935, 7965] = 0.99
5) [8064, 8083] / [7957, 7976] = 0.97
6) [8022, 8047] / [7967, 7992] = 0.99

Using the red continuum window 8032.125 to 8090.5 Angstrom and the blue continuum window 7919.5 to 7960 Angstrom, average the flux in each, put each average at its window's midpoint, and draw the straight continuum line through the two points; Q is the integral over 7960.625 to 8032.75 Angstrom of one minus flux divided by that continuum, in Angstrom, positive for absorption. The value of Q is -0.1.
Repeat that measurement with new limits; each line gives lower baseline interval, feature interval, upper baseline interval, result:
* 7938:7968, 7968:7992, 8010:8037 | 0.2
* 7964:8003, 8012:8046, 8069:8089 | -0.3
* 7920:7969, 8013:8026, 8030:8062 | -0.2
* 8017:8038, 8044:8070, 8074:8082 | -0.1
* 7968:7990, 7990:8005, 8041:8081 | -0.1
